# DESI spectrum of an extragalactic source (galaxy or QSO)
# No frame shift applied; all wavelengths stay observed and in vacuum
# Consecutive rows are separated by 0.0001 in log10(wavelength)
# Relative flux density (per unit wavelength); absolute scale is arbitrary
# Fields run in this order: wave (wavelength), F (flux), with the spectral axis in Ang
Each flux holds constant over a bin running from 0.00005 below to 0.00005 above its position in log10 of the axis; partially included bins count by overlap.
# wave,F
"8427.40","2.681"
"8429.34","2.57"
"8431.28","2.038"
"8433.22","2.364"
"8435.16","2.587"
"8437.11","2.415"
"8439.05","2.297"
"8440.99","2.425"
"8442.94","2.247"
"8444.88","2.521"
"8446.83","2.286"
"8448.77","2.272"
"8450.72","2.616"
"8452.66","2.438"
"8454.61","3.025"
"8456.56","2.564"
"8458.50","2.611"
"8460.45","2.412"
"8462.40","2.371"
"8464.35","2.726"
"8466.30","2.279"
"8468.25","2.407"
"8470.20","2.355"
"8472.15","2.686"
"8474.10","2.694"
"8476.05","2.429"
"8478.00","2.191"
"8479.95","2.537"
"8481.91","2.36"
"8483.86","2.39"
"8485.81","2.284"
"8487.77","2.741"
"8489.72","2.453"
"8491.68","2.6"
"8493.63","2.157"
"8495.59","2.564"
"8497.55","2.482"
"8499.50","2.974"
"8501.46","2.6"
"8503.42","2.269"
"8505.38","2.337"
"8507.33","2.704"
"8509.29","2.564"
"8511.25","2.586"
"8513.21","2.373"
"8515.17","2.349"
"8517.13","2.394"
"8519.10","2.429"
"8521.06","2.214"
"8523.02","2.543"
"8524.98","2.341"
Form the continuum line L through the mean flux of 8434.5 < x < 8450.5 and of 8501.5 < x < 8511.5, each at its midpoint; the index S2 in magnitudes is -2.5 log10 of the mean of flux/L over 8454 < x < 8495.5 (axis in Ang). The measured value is -0.02 mag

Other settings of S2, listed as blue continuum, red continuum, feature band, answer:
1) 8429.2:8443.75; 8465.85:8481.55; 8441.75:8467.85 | -0.04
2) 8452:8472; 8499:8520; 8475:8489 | 0.04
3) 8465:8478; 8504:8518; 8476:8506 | 0.00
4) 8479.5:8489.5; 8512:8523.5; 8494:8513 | -0.06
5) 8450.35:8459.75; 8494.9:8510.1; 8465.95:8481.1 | 0.07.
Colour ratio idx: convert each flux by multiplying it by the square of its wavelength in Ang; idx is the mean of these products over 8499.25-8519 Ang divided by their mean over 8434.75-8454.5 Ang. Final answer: 1.0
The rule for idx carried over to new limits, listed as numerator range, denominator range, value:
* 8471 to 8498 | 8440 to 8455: 1.01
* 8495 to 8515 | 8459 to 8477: 1.03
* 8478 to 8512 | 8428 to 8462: 1.03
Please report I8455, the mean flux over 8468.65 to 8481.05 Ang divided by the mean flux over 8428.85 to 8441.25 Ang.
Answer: 1.0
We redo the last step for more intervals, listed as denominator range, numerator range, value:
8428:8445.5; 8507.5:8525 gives 1.02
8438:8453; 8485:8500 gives 1.06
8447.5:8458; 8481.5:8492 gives 0.96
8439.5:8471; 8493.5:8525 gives 1.00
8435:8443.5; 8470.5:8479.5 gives 1.05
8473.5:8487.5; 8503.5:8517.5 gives 1.02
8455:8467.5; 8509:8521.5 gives 0.96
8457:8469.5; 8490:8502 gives 1.03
